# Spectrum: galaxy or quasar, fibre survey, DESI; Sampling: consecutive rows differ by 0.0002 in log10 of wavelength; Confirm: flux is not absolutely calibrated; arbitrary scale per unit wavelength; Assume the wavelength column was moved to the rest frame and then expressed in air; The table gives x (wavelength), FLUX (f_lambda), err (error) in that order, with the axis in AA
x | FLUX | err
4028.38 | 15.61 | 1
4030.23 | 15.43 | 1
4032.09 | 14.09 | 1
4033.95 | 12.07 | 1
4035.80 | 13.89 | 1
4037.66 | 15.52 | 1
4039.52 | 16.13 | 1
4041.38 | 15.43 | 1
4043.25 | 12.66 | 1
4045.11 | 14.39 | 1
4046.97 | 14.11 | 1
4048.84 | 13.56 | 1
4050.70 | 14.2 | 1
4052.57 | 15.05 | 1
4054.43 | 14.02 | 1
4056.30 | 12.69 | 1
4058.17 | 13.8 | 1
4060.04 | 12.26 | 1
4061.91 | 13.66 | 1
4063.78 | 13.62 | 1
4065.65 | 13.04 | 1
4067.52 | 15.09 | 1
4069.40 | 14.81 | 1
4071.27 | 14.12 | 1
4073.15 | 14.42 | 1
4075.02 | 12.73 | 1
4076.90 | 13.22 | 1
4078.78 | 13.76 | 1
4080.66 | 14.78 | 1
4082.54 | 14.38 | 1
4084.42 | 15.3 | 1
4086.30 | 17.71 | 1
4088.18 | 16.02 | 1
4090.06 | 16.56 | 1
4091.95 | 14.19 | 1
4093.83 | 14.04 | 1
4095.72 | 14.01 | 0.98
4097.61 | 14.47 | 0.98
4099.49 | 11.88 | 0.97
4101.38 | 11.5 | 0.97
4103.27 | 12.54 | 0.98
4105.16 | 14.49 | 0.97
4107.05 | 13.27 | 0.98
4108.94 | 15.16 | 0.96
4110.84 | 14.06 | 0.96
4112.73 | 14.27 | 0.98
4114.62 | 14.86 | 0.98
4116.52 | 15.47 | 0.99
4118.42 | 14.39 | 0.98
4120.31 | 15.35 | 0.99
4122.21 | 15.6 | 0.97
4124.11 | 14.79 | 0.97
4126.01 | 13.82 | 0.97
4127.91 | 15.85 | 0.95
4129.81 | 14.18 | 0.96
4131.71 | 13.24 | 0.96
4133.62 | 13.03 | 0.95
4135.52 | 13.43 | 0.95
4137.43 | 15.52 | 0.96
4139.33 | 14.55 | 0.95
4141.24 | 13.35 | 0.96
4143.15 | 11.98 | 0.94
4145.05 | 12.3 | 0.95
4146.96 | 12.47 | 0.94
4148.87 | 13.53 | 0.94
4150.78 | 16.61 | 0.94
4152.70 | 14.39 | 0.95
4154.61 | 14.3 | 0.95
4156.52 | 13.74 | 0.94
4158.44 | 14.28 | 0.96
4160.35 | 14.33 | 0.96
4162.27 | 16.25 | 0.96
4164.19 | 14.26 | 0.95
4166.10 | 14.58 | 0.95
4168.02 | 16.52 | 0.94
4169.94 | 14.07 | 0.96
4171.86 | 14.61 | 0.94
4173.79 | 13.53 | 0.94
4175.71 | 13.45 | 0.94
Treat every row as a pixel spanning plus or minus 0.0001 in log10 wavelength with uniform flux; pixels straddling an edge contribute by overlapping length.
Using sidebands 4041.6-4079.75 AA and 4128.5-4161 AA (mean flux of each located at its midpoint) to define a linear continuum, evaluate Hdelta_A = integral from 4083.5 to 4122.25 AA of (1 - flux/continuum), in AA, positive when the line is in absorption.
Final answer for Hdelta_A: -1.9 AA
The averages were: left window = 13.8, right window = 13.9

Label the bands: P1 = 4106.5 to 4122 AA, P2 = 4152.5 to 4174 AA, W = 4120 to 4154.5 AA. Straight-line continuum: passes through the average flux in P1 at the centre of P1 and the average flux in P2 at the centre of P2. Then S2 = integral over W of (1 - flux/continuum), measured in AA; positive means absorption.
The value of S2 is 1.32 AA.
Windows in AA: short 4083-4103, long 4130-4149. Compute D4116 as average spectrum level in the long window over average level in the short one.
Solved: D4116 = 0.92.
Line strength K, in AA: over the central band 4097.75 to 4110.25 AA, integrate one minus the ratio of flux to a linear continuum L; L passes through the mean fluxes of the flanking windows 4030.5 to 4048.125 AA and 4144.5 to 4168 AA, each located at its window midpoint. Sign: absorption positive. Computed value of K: 0.9 AA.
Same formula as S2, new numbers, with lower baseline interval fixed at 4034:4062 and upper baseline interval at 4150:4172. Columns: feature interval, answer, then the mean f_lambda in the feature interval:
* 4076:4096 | -0.9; 14.9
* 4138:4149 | 1.2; 13.1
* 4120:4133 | 0.0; 14.6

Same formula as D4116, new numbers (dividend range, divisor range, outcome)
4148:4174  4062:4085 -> 1.04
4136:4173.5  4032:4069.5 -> 1.02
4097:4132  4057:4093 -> 0.99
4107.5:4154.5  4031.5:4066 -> 1.02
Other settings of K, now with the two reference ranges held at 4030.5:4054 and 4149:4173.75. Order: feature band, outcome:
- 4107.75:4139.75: 0.1 AA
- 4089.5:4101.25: 0.5 AA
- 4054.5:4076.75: 1.1 AA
